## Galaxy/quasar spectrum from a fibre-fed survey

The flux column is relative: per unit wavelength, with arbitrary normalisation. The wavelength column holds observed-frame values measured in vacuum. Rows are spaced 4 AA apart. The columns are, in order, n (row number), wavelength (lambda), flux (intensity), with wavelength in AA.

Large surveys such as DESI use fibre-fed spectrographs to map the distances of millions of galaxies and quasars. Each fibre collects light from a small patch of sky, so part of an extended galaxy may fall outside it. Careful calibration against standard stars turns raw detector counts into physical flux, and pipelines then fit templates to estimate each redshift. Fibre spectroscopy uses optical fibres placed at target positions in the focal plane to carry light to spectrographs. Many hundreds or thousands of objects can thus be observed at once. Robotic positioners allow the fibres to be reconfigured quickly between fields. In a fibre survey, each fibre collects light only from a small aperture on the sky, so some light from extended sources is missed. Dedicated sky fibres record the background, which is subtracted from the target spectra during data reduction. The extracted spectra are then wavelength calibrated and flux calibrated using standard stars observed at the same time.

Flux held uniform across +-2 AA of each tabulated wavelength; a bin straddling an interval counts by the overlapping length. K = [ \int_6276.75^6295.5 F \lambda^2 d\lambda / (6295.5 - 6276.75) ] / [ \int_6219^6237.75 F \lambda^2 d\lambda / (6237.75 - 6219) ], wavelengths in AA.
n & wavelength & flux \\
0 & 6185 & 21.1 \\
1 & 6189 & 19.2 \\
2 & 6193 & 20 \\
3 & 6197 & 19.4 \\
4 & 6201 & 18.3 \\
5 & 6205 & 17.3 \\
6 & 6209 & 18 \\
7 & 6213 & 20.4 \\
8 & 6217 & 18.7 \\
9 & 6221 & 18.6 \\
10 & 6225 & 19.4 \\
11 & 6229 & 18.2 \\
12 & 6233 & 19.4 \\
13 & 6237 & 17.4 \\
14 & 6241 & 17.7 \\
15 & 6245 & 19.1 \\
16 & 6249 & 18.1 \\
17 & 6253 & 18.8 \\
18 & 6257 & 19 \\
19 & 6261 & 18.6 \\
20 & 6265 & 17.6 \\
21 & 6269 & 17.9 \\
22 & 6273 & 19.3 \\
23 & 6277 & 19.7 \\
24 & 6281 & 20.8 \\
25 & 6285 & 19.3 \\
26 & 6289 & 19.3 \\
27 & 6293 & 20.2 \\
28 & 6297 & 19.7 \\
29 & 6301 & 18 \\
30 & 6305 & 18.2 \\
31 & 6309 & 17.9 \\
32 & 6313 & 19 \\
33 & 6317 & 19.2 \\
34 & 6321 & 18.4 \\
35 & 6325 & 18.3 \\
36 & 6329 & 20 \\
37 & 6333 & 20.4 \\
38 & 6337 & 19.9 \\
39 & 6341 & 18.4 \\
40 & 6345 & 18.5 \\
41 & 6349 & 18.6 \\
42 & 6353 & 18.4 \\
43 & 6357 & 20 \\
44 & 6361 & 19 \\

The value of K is 1.08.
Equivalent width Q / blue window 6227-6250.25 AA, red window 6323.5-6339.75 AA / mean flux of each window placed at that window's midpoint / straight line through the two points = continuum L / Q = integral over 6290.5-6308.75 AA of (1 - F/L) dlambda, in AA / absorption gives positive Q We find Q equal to 0.2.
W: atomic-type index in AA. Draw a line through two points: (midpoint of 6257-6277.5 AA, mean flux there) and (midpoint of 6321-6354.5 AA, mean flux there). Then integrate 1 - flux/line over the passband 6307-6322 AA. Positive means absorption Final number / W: 0.2 AA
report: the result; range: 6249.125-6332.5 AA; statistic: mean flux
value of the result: 19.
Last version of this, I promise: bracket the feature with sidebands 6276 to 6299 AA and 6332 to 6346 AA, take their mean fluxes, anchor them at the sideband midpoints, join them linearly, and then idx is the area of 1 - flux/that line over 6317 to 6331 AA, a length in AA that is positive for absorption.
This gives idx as 0.4 AA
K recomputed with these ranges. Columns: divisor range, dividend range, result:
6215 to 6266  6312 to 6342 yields 1.07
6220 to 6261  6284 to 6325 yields 1.04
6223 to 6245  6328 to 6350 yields 1.08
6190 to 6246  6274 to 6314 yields 1.05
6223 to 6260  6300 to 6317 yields 1.01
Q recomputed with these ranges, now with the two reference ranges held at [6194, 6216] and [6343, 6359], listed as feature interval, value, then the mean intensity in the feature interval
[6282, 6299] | -0.8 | 19.7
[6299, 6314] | 0.5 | 18.2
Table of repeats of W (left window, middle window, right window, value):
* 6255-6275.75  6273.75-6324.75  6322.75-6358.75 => -0.85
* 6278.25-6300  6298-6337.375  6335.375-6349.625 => 0.73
